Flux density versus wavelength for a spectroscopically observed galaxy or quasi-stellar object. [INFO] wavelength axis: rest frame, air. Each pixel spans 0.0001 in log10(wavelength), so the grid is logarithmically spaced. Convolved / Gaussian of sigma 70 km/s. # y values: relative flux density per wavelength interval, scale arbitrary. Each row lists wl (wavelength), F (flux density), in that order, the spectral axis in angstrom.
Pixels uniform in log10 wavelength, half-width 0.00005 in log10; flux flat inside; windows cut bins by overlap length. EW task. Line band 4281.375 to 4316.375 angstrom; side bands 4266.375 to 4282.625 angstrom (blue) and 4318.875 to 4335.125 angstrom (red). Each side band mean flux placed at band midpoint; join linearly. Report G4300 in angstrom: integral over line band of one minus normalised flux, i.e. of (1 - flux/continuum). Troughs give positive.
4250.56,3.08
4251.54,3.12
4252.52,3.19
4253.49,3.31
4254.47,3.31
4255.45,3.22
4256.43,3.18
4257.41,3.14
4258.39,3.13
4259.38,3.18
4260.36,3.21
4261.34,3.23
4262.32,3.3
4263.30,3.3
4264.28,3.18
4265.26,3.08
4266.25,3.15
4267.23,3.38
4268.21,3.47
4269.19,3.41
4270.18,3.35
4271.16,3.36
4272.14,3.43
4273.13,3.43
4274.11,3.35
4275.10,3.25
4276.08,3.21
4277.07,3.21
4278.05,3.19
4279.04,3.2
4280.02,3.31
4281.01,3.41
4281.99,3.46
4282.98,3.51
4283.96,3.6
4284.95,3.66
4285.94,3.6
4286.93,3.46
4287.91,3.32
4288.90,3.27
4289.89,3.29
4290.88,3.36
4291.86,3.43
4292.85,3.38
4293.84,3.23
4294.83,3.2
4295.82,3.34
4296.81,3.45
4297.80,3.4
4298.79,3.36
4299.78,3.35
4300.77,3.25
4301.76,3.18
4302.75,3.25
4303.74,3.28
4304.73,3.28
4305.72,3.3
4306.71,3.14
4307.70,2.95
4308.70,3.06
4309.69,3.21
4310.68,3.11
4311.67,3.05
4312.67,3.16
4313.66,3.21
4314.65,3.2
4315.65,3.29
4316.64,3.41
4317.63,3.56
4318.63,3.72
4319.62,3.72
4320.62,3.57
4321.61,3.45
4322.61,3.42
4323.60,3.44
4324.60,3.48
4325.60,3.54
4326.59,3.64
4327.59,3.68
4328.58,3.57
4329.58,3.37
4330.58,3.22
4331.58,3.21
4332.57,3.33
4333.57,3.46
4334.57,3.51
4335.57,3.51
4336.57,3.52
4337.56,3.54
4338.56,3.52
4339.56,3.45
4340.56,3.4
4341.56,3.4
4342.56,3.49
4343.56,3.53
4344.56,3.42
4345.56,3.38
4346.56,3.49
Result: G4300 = 1.0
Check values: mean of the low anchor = 3.34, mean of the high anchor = 3.48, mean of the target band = 3.3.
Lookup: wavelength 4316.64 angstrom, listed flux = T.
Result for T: 3.41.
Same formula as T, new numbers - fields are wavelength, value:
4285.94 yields 3.6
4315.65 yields 3.29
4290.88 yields 3.36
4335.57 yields 3.51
